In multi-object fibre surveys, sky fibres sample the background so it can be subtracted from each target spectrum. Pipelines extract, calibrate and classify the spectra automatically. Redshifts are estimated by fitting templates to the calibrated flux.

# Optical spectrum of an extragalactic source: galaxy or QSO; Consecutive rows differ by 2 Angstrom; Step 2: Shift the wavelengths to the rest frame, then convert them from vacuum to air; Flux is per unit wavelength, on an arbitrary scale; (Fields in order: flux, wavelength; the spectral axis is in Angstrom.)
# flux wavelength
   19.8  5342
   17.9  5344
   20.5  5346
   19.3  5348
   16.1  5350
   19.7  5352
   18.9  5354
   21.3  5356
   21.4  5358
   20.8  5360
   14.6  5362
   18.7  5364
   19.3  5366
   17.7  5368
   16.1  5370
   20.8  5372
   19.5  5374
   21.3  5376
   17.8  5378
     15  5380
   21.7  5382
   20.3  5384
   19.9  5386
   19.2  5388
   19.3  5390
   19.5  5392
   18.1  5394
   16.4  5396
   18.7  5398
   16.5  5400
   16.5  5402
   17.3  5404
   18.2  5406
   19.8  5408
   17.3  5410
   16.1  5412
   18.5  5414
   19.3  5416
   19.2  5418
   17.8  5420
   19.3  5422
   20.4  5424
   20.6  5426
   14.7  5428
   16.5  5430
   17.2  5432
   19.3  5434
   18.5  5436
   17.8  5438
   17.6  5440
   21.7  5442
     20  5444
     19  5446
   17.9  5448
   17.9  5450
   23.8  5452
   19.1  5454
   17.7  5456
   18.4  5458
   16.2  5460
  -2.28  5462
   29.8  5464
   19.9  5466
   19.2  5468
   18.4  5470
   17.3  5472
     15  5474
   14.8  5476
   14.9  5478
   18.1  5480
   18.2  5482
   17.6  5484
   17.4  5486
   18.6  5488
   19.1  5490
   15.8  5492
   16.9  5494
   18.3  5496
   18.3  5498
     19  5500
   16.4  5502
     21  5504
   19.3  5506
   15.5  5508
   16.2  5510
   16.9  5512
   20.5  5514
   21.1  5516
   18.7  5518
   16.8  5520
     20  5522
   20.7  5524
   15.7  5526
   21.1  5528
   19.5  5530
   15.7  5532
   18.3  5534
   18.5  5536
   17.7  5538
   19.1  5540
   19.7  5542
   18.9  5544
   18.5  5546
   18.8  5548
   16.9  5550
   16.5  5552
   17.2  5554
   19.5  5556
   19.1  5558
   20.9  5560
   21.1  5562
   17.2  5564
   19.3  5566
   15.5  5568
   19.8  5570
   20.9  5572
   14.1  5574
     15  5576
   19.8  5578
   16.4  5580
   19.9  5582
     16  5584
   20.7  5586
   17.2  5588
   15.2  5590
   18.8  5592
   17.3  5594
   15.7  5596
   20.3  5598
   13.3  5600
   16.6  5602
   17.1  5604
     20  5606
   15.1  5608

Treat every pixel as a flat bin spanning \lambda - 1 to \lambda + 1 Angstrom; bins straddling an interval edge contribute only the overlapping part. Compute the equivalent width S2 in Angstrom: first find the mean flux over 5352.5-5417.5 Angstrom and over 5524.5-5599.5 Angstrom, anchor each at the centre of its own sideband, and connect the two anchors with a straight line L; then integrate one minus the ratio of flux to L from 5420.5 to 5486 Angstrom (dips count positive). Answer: 1.8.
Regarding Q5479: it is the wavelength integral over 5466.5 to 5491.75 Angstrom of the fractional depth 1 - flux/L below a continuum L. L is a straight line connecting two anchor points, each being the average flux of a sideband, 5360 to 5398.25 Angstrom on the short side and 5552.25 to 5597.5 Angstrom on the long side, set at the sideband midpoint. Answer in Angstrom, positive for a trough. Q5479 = 1.32 Angstrom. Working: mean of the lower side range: 18.7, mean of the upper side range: 18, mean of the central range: 17.4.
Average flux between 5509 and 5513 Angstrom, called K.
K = 16.5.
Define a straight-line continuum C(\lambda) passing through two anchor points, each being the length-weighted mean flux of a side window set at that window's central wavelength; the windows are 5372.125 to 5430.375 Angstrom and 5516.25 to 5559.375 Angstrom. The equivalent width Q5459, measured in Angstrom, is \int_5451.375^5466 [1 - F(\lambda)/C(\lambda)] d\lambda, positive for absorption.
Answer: 0.8 Angstrom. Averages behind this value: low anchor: 18.5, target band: 17.5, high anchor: 18.5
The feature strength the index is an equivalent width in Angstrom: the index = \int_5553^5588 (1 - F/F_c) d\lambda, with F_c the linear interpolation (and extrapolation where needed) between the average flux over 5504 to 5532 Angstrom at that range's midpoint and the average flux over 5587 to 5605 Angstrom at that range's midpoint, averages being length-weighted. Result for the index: -1.87 Angstrom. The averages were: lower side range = 18.6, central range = 18.3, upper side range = 16.8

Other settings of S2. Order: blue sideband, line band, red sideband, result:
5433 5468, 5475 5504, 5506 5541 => 1.38 Angstrom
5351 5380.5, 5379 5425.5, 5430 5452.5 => 1.13 Angstrom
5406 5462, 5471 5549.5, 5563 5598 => -0.57 Angstrom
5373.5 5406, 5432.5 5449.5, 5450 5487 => -1.03 Angstrom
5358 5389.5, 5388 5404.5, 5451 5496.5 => 0.64 Angstrom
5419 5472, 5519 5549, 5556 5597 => -0.79 Angstrom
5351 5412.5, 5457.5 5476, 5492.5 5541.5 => 1.75 Angstrom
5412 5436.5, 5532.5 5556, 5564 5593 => -0.42 Angstrom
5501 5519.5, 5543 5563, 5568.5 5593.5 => -0.83 Angstrom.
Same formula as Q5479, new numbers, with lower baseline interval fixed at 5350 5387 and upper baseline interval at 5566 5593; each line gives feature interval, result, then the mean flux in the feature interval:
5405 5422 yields 0.40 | 18.3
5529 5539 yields 0.03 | 17.9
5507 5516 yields 0.22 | 17.7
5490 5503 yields 0.47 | 17.6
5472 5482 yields 1.23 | 16.1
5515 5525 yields -0.76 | 19.5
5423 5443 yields 0.24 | 18.4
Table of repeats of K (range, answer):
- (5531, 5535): 17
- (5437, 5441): 17.7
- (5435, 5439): 18.1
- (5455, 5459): 18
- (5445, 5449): 18.4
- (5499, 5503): 17.7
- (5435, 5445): 19.1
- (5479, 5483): 18.1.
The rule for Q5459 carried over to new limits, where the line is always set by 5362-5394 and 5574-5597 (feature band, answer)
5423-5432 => 0.3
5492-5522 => -0.5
